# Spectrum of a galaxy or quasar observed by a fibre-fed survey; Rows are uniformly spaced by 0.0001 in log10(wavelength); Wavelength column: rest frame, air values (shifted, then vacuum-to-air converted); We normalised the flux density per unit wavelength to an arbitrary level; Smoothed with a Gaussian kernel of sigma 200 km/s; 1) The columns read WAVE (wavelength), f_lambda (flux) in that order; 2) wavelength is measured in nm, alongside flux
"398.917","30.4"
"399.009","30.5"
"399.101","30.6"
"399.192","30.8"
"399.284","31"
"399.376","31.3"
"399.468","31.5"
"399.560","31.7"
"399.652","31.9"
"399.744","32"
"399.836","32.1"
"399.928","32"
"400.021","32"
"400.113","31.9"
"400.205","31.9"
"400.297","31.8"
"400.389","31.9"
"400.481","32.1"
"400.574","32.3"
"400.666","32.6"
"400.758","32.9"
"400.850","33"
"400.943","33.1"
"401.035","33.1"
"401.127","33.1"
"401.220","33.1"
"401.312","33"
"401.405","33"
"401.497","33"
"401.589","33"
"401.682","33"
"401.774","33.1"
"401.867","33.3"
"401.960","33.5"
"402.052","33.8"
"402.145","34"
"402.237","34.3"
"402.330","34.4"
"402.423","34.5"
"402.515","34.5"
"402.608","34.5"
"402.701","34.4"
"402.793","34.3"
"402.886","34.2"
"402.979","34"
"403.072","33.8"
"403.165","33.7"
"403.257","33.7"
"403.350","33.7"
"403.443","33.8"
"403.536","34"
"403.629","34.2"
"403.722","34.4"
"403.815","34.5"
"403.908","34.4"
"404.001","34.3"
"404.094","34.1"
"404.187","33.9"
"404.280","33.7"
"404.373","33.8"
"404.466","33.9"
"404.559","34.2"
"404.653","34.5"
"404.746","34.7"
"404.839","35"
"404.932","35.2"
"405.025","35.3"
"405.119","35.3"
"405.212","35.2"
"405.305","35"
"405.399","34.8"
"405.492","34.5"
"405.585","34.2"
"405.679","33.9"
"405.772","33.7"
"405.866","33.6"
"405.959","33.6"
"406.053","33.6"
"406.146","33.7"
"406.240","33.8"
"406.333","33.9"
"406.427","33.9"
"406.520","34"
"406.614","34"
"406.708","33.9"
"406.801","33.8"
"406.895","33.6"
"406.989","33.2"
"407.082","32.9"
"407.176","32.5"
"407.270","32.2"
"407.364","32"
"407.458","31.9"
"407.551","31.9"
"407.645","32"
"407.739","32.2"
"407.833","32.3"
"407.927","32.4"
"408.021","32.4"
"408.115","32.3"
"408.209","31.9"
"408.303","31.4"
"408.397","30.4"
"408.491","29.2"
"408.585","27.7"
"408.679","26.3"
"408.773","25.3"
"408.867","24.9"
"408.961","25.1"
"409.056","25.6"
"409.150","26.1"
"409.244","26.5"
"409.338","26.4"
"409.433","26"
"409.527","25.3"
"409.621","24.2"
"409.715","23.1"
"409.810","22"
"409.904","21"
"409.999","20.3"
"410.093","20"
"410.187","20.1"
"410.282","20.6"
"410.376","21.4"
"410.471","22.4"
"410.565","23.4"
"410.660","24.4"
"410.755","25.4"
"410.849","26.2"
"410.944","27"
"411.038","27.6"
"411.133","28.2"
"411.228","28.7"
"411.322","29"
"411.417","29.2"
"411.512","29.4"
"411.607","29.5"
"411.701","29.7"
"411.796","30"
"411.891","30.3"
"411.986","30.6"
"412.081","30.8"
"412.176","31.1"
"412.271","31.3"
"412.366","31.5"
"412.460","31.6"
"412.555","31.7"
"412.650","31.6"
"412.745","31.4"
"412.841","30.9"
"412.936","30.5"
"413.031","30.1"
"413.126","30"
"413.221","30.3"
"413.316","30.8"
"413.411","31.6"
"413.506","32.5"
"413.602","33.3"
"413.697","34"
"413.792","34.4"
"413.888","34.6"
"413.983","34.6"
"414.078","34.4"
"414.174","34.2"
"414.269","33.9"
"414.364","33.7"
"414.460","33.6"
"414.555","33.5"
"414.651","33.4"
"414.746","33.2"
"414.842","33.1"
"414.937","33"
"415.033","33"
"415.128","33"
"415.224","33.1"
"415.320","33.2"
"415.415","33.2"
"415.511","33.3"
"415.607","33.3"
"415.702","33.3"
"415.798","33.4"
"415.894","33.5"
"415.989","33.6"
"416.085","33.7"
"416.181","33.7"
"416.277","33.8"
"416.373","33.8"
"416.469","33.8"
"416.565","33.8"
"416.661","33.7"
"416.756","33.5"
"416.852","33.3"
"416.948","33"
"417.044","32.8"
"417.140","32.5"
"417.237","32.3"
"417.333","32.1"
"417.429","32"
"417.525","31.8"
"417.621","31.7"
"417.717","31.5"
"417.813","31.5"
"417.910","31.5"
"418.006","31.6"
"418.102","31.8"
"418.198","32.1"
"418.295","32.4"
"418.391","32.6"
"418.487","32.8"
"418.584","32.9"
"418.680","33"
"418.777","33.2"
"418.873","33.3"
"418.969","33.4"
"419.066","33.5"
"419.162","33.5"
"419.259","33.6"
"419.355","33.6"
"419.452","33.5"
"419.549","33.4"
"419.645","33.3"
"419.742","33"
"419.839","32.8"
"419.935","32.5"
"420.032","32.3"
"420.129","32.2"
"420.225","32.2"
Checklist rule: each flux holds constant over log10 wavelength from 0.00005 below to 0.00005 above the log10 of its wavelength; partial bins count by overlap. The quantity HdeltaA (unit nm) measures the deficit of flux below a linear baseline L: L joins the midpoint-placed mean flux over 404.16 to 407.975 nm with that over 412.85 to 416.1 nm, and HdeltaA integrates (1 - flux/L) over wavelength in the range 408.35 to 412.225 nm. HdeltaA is 0.839 nm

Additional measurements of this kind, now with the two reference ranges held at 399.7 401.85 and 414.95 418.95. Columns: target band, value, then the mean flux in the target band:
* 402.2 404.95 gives -0.13 nm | 34.2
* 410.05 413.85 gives 0.46 nm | 28.8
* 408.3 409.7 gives 0.27 nm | 26.5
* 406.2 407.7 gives -0.02 nm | 33.1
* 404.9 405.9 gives -0.06 nm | 34.6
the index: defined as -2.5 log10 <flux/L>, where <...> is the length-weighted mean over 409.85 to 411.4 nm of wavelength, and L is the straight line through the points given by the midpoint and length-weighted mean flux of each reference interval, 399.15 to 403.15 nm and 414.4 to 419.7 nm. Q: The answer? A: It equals 0.34 mag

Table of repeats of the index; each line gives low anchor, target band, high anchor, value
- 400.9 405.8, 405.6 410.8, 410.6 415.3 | 0.132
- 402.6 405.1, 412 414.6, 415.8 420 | 0.035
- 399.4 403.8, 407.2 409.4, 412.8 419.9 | 0.124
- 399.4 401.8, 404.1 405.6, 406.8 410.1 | -0.143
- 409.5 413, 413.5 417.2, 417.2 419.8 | -0.113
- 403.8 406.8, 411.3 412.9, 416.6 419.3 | 0.095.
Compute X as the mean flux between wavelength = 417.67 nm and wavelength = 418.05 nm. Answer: 31.5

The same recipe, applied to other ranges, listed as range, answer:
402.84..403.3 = 33.9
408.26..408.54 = 30.3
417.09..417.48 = 32.2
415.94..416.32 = 33.7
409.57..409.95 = 22.6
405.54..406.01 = 33.7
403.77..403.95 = 34.4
